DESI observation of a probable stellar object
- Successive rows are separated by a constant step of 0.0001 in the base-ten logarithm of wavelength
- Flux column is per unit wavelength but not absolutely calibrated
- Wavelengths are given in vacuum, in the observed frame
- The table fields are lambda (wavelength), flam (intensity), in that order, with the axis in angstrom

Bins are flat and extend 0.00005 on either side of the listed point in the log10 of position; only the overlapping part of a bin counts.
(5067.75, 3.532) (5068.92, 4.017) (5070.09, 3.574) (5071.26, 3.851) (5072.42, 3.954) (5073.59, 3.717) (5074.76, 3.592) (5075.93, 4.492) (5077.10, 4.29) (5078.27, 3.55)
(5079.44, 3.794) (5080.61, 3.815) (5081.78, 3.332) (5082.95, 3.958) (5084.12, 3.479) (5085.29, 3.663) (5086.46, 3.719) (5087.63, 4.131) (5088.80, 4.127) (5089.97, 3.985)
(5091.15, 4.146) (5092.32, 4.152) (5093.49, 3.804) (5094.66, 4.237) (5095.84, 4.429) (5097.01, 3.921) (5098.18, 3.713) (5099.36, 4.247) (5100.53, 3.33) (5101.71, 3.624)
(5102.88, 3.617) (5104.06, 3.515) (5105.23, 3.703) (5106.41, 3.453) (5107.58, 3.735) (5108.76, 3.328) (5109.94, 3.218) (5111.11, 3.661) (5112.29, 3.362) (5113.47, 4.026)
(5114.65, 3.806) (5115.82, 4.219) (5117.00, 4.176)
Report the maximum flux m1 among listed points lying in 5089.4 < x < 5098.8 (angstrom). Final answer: 4.429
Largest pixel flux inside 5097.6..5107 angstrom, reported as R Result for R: 4.247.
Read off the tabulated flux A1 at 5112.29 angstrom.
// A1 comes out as 3.362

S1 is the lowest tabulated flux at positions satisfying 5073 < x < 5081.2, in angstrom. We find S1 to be 3.55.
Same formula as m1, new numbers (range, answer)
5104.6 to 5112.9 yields 3.735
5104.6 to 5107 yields 3.703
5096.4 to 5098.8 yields 3.921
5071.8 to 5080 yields 4.492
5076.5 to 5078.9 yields 4.29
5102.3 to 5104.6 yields 3.617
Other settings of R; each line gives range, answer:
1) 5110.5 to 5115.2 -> 4.026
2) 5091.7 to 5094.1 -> 4.152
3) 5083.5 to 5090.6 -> 4.131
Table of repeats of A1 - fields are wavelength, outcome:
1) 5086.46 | 3.719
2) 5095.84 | 4.429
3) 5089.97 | 3.985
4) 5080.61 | 3.815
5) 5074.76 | 3.592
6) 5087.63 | 4.131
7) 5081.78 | 3.332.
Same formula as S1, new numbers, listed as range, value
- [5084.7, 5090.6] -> 3.663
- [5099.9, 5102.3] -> 3.33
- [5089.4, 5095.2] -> 3.804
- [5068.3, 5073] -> 3.574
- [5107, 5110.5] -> 3.218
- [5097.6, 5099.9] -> 3.713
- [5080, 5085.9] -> 3.332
